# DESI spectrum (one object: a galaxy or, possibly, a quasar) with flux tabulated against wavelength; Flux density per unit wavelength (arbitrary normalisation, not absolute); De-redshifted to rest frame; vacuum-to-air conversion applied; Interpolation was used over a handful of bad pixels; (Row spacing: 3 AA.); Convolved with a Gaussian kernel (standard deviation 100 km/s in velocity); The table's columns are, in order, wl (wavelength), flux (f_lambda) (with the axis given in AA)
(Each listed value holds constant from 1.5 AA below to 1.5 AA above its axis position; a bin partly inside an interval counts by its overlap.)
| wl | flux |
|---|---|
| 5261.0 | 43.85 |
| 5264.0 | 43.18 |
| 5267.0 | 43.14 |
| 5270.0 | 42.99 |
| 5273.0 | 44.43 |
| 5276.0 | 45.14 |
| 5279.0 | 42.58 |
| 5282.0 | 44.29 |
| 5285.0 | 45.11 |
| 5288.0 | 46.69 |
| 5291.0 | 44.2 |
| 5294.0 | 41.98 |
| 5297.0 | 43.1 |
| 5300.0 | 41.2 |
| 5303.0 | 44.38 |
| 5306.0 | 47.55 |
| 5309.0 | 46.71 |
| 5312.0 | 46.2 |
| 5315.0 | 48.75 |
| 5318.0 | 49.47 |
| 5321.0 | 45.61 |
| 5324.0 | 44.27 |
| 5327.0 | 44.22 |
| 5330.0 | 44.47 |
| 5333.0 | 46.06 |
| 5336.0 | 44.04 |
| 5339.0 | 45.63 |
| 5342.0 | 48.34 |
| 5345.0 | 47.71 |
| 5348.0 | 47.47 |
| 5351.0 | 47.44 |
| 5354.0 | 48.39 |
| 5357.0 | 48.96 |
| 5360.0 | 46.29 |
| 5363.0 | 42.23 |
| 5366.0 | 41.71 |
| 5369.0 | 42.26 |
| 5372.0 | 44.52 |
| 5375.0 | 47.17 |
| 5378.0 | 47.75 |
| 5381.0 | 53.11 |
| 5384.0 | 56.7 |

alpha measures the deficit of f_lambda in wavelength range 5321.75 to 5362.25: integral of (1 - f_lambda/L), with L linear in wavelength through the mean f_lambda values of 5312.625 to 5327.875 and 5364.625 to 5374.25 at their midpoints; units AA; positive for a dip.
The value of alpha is -1.2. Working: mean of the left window 46.5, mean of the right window 43.2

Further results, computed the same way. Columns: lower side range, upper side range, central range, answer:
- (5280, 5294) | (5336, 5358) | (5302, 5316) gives -0.3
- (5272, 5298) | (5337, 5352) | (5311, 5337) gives 0.1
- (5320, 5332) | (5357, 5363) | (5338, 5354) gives -0.7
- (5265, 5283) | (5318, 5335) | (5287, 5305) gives 0.3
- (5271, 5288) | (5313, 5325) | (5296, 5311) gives 0.5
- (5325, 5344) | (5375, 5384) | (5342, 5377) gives 1.8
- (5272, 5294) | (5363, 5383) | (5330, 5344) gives -0.2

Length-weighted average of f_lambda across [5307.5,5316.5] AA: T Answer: 47.2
